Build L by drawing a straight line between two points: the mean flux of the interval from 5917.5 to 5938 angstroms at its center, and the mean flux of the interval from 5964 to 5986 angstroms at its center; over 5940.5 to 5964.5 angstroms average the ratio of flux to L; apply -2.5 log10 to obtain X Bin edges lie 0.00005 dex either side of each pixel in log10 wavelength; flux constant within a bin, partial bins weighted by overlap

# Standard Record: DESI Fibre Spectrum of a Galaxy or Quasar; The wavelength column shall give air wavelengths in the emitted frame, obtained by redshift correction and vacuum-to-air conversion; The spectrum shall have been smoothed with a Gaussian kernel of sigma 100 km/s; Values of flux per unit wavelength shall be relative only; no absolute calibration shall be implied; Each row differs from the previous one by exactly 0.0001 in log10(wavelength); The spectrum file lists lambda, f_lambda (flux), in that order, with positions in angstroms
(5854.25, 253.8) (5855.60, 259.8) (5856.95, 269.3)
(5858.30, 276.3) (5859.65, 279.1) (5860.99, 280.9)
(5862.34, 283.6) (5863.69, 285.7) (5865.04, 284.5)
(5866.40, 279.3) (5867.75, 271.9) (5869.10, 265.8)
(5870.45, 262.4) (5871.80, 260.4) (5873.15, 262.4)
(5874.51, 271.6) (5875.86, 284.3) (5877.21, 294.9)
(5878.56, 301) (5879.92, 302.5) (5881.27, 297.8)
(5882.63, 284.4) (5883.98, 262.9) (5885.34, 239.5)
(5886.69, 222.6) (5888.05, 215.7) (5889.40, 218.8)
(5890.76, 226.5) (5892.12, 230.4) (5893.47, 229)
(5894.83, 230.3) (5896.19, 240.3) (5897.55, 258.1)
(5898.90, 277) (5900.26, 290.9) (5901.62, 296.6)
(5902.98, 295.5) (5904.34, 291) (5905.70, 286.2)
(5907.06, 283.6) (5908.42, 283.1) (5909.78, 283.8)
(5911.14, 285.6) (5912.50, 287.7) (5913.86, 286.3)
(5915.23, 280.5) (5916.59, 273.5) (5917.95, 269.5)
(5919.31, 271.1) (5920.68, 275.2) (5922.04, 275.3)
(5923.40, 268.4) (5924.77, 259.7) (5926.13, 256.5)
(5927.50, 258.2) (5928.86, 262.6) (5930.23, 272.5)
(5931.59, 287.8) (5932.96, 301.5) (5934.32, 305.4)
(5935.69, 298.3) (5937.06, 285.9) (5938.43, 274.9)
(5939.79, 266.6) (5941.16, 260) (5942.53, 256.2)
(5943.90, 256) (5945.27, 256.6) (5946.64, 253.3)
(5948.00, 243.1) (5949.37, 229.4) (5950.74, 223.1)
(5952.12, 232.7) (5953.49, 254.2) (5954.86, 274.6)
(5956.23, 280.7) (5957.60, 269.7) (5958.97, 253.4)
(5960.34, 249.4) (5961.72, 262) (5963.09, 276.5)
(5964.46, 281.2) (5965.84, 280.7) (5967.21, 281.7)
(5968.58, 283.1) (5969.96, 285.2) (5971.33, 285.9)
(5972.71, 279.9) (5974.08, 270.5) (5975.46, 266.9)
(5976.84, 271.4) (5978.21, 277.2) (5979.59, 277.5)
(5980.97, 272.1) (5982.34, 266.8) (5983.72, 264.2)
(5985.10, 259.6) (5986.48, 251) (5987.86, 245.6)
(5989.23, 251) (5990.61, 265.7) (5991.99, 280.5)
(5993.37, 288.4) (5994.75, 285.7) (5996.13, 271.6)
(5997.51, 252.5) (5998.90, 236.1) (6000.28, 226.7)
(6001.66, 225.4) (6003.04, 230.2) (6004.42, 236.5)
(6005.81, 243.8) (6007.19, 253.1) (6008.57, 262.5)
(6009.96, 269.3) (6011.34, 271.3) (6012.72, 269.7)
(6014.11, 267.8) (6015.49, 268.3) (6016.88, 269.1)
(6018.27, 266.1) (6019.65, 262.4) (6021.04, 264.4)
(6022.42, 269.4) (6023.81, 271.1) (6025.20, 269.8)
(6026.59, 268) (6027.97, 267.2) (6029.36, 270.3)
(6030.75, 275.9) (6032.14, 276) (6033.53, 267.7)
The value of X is 0.08 mag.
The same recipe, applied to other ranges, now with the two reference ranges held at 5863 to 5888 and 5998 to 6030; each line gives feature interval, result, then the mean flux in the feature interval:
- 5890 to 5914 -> 0.00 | 270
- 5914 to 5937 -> -0.04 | 276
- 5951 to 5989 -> -0.02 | 268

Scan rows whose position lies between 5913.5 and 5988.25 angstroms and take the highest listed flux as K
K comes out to 305.4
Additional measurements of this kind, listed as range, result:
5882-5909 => 296.6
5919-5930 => 275.3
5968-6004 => 288.4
